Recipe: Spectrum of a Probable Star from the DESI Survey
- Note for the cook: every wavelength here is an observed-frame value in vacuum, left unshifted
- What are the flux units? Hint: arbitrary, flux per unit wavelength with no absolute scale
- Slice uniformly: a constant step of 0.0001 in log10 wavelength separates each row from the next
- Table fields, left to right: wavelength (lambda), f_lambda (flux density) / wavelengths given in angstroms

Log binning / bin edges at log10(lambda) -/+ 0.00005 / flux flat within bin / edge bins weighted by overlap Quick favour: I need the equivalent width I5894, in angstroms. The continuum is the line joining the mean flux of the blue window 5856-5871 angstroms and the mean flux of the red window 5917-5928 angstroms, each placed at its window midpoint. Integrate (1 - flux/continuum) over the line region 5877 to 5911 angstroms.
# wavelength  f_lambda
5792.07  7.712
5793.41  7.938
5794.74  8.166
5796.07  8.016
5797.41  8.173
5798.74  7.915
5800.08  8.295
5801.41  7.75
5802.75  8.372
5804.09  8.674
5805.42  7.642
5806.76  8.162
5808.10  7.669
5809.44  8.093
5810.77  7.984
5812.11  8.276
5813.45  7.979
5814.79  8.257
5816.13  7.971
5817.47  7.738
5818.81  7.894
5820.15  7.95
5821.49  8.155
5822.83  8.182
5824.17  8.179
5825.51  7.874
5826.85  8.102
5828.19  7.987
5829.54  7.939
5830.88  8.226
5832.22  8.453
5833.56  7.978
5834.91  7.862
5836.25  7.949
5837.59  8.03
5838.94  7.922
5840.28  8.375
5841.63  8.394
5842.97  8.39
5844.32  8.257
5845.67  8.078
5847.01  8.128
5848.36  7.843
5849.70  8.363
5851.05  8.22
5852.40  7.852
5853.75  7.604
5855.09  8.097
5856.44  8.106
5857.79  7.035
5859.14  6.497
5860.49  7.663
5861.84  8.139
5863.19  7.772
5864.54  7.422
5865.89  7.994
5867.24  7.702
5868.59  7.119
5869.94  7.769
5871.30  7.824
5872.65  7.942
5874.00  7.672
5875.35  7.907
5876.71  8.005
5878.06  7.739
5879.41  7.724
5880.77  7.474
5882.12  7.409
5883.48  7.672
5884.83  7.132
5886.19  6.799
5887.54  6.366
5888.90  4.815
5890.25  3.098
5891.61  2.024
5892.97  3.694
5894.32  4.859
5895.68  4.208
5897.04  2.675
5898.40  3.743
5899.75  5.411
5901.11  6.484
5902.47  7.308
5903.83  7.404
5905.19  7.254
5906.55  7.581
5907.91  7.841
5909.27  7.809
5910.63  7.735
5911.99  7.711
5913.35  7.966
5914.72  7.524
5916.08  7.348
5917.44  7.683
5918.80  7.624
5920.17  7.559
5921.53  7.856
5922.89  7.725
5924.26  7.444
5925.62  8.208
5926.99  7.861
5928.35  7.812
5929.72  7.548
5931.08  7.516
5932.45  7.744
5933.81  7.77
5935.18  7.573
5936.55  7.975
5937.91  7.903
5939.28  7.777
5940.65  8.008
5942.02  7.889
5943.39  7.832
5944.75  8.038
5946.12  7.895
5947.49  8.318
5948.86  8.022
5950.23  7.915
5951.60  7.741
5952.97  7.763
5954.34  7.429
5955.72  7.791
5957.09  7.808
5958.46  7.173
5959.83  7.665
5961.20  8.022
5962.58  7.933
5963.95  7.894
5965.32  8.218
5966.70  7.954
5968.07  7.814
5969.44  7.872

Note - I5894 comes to 6.93 angstroms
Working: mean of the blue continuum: 7.56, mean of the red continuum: 7.75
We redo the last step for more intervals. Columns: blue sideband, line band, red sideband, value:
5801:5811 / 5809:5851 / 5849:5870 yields -1.0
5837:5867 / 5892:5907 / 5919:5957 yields 4.7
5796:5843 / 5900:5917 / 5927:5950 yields 1.0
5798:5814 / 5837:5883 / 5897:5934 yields -0.9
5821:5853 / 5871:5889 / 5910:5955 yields 1.3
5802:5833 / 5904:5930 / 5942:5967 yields 0.8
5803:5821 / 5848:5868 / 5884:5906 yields -3.9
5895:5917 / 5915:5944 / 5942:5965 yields -2.1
